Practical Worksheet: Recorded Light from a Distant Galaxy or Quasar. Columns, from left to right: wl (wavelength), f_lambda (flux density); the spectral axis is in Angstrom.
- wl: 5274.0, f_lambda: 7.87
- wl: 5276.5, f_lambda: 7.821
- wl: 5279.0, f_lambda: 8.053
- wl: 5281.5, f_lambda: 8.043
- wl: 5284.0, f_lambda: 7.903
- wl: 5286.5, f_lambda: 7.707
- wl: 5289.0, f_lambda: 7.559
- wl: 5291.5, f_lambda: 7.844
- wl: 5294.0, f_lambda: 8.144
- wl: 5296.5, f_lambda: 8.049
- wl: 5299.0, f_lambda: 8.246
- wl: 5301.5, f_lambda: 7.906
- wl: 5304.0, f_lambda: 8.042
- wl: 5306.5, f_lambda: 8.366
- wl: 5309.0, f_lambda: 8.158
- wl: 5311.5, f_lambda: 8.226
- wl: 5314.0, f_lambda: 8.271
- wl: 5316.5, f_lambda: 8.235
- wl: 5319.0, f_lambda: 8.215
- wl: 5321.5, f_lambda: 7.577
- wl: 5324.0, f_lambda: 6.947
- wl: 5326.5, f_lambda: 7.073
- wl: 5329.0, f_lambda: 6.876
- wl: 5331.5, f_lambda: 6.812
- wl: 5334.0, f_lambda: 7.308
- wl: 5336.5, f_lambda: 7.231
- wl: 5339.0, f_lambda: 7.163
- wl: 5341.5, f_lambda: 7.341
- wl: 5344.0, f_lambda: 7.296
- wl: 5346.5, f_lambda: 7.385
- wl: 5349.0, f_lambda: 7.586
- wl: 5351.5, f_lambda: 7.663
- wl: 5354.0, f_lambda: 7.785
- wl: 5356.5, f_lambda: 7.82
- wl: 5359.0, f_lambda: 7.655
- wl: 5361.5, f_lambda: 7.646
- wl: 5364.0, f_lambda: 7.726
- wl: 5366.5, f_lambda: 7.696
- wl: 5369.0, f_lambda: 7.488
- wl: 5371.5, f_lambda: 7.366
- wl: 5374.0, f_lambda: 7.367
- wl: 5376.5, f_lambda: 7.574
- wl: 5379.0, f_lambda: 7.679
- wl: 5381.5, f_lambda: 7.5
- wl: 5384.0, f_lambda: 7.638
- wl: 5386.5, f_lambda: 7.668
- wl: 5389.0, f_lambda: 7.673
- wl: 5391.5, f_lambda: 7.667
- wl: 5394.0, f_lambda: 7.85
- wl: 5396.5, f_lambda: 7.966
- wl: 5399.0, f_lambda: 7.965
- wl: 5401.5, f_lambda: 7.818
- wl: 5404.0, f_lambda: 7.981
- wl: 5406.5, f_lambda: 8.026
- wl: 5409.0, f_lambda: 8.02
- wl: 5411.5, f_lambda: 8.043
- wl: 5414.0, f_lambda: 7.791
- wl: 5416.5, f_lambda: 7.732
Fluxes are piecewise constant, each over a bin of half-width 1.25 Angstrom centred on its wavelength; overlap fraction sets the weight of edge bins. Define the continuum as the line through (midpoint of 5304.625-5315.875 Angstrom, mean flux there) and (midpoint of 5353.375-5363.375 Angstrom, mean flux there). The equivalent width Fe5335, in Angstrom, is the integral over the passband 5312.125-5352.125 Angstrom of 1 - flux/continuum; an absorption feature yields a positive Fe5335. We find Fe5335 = 2.8 Angstrom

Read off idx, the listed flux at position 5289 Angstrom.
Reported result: 7.559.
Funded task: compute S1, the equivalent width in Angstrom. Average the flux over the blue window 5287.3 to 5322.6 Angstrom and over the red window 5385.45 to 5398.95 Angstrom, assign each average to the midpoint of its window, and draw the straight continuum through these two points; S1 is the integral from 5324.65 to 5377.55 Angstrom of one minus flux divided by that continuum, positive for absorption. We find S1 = 3.3 Angstrom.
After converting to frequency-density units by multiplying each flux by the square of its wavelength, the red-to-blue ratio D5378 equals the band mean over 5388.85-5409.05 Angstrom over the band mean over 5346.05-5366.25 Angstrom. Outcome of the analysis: 1.04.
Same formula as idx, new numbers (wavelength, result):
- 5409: 8.02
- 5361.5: 7.646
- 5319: 8.215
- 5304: 8.042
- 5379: 7.679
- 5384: 7.638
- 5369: 7.488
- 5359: 7.655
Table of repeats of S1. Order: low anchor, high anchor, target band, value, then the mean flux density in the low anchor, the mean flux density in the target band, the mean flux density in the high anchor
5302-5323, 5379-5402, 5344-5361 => 0.6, 8.11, 7.62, 7.74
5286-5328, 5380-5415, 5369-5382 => 0.6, 7.91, 7.5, 7.83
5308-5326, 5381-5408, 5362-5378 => 0.6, 7.91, 7.54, 7.81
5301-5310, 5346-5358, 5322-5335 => 1.4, 8.13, 7.03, 7.66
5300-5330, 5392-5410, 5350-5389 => 1.4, 7.84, 7.62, 7.93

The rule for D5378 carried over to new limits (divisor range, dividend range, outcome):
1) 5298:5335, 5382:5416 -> 1.04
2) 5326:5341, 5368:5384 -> 1.08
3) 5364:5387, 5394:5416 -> 1.06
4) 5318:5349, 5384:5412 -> 1.11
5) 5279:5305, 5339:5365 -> 0.97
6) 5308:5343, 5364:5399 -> 1.04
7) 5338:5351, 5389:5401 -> 1.08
